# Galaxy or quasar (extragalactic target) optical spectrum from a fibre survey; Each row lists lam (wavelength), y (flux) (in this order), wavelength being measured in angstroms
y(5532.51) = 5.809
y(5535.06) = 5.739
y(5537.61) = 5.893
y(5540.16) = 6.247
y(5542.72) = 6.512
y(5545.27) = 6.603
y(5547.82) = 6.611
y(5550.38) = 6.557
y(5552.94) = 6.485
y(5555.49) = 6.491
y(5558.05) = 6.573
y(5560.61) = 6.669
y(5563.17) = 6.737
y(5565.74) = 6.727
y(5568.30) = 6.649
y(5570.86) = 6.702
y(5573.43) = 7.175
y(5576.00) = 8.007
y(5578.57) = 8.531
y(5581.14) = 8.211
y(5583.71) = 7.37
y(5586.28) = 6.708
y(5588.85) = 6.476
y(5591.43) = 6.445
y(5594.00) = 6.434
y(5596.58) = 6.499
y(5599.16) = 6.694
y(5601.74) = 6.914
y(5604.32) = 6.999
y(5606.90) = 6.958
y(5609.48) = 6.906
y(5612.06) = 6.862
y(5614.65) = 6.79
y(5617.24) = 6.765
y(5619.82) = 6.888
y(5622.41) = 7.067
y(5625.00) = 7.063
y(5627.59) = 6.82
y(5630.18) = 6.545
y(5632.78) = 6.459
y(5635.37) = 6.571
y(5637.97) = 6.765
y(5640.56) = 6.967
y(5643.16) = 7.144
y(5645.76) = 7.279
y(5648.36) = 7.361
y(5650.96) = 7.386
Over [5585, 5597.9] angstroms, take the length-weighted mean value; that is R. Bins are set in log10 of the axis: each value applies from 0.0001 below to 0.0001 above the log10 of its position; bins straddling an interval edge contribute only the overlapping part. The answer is 6.51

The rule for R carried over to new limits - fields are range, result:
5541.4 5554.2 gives 6.55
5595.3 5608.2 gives 6.81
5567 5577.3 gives 7.13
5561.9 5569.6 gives 6.71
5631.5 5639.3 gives 6.61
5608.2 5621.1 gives 6.84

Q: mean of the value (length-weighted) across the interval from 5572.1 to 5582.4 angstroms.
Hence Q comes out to 7.97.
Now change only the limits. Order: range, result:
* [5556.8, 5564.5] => 6.66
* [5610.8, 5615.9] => 6.82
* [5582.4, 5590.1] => 6.86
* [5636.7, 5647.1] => 7.04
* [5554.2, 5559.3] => 6.54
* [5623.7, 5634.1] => 6.72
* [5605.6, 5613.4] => 6.91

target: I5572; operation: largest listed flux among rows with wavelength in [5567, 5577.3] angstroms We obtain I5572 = 8.007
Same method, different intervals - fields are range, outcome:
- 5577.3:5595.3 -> 8.531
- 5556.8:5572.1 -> 6.737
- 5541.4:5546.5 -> 6.603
